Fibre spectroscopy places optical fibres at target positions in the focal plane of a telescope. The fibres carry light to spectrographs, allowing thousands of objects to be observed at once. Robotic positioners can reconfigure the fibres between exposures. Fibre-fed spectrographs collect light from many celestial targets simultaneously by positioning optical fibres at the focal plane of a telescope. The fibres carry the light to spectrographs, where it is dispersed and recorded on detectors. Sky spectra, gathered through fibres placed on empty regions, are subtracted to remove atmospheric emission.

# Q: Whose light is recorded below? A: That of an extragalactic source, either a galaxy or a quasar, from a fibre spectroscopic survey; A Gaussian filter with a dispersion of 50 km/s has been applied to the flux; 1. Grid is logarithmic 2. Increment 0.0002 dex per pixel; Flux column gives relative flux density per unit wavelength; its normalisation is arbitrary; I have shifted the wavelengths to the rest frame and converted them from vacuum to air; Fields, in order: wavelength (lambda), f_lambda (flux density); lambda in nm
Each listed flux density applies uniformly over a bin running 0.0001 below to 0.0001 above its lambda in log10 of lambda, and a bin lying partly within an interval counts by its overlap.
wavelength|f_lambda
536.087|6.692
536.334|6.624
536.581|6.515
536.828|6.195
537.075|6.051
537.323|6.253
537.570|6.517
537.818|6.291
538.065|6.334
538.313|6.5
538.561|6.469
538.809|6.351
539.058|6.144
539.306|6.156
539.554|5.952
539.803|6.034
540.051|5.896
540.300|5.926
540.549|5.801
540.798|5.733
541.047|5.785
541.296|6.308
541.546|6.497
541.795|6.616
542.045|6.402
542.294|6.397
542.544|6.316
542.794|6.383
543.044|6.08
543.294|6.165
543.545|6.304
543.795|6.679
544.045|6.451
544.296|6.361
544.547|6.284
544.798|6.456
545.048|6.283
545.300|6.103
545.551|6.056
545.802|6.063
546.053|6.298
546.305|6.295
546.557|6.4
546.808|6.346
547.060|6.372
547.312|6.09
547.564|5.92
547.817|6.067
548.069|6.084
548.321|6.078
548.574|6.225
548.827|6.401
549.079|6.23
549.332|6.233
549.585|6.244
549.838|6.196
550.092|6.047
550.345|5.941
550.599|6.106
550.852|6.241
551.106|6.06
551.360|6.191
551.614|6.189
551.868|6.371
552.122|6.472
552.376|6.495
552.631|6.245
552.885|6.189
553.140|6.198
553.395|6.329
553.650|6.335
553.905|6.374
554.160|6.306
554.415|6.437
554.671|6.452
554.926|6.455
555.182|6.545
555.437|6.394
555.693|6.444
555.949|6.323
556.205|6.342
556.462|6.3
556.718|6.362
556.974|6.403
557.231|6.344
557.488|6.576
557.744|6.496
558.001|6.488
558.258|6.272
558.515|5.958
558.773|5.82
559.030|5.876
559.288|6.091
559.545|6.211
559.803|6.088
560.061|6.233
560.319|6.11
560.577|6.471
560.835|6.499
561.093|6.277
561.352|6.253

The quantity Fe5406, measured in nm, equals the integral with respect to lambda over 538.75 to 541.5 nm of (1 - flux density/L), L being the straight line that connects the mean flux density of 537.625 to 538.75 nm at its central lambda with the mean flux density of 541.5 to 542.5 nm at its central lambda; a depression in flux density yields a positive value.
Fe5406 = 0.18 nm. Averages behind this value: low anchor 6.4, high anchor 6.47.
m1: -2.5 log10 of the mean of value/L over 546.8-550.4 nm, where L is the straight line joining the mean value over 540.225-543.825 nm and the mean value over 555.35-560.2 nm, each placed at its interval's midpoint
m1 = 0.01 mag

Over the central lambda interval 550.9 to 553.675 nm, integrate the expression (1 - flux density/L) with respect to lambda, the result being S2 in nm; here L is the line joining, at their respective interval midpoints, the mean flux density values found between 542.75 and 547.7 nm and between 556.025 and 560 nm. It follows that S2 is -0.01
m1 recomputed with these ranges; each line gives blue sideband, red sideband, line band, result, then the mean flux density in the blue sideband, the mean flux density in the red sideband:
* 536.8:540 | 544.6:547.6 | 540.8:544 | -0.01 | 6.24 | 6.24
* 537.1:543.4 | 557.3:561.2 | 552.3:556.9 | -0.02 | 6.21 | 6.23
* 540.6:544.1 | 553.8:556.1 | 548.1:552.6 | 0.03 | 6.28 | 6.42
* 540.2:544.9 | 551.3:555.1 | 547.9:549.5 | 0.02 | 6.26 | 6.34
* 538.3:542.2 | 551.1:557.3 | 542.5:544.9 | -0.03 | 6.15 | 6.35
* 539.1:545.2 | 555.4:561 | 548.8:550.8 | 0.01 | 6.22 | 6.28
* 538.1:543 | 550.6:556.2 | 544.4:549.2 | 0.01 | 6.19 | 6.33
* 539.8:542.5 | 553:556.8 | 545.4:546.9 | 0.00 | 6.14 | 6.37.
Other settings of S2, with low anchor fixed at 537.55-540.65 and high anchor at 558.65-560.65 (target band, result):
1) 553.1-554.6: -0.05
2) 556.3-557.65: -0.06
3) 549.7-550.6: 0.01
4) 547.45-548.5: 0.02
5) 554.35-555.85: -0.08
